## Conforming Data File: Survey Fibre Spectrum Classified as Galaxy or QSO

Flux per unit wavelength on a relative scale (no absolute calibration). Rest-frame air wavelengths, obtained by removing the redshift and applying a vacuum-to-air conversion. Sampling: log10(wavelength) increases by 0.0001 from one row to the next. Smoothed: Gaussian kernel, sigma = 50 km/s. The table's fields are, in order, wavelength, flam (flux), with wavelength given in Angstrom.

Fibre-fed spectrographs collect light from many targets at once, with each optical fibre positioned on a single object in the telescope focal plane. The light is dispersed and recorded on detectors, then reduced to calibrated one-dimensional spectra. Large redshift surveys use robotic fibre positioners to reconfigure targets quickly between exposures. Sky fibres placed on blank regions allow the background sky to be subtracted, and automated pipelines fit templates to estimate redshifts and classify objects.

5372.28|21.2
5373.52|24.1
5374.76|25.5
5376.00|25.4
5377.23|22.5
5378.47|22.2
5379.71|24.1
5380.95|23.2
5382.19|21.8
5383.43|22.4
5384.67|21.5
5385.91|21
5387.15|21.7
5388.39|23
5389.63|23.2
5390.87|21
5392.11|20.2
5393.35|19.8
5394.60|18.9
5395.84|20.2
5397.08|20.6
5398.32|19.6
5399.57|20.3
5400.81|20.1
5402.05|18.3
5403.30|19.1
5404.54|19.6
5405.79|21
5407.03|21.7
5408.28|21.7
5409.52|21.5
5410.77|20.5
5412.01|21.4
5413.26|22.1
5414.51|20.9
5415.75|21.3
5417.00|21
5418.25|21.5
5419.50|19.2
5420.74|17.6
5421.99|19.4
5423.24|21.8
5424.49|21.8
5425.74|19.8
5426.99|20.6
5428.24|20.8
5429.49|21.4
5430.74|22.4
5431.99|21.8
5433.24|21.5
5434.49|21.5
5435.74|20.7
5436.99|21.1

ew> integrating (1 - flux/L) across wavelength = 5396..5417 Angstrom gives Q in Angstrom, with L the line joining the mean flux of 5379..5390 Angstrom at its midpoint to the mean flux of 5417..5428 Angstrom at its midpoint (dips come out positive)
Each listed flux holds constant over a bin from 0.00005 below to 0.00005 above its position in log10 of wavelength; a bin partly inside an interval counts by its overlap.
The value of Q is 0.5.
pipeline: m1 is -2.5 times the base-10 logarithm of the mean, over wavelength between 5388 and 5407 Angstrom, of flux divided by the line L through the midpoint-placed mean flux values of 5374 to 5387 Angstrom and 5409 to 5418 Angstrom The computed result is 0.09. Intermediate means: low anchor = 22.9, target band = 20.3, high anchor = 21.2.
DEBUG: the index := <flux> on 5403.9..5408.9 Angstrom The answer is 21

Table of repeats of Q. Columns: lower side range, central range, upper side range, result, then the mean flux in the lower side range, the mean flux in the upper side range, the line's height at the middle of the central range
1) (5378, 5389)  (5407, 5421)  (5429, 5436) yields 0.62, 22.3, 21.6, 21.9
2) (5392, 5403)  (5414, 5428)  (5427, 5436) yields 0.30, 19.7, 21.4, 20.9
